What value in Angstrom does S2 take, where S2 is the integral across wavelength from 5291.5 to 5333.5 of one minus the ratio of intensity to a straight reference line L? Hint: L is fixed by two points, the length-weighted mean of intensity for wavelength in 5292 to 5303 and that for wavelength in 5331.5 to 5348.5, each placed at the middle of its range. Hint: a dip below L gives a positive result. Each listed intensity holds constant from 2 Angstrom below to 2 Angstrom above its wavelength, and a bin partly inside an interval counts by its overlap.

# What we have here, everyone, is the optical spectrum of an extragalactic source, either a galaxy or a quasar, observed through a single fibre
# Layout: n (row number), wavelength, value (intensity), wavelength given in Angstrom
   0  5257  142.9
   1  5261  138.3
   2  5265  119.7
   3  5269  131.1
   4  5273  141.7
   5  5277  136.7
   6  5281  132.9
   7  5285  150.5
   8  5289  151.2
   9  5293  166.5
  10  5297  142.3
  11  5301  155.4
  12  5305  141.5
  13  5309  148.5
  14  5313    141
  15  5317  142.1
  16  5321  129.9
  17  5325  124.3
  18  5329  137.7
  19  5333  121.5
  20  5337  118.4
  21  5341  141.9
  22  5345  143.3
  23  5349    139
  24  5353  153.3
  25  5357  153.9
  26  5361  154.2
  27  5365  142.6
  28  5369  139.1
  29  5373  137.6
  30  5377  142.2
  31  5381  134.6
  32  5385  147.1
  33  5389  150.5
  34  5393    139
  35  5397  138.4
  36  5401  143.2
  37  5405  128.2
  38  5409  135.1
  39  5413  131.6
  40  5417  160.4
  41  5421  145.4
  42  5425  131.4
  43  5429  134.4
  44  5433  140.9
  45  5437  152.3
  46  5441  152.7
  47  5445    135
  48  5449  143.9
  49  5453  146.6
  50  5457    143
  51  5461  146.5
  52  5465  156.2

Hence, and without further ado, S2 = 1.4 Angstrom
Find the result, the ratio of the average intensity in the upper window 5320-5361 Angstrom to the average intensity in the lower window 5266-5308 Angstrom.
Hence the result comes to 1.0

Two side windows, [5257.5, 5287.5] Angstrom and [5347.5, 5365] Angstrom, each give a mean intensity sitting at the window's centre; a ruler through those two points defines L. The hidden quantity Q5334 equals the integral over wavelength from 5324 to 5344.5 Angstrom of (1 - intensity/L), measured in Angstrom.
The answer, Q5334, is 2.26 Angstrom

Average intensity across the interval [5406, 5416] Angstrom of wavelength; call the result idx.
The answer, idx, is 136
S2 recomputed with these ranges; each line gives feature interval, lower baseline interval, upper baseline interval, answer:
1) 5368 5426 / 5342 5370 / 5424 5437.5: 0.8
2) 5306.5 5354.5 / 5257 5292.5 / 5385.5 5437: 1.1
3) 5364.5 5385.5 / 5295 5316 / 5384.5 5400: 0.6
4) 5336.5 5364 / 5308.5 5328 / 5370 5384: -1.4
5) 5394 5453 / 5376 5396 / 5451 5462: 1.2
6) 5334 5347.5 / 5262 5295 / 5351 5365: 1.5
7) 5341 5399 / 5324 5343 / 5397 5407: -4.8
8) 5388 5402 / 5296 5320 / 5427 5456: 0.2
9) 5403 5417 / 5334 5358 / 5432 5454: 0.8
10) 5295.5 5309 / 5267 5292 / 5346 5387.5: -0.4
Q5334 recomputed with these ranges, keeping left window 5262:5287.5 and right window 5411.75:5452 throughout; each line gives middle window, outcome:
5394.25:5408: 0.49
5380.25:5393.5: -0.28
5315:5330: 0.53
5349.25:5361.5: -1.06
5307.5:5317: -0.44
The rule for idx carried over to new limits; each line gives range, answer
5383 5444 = 142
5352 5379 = 146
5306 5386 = 140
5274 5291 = 143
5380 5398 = 143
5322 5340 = 127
